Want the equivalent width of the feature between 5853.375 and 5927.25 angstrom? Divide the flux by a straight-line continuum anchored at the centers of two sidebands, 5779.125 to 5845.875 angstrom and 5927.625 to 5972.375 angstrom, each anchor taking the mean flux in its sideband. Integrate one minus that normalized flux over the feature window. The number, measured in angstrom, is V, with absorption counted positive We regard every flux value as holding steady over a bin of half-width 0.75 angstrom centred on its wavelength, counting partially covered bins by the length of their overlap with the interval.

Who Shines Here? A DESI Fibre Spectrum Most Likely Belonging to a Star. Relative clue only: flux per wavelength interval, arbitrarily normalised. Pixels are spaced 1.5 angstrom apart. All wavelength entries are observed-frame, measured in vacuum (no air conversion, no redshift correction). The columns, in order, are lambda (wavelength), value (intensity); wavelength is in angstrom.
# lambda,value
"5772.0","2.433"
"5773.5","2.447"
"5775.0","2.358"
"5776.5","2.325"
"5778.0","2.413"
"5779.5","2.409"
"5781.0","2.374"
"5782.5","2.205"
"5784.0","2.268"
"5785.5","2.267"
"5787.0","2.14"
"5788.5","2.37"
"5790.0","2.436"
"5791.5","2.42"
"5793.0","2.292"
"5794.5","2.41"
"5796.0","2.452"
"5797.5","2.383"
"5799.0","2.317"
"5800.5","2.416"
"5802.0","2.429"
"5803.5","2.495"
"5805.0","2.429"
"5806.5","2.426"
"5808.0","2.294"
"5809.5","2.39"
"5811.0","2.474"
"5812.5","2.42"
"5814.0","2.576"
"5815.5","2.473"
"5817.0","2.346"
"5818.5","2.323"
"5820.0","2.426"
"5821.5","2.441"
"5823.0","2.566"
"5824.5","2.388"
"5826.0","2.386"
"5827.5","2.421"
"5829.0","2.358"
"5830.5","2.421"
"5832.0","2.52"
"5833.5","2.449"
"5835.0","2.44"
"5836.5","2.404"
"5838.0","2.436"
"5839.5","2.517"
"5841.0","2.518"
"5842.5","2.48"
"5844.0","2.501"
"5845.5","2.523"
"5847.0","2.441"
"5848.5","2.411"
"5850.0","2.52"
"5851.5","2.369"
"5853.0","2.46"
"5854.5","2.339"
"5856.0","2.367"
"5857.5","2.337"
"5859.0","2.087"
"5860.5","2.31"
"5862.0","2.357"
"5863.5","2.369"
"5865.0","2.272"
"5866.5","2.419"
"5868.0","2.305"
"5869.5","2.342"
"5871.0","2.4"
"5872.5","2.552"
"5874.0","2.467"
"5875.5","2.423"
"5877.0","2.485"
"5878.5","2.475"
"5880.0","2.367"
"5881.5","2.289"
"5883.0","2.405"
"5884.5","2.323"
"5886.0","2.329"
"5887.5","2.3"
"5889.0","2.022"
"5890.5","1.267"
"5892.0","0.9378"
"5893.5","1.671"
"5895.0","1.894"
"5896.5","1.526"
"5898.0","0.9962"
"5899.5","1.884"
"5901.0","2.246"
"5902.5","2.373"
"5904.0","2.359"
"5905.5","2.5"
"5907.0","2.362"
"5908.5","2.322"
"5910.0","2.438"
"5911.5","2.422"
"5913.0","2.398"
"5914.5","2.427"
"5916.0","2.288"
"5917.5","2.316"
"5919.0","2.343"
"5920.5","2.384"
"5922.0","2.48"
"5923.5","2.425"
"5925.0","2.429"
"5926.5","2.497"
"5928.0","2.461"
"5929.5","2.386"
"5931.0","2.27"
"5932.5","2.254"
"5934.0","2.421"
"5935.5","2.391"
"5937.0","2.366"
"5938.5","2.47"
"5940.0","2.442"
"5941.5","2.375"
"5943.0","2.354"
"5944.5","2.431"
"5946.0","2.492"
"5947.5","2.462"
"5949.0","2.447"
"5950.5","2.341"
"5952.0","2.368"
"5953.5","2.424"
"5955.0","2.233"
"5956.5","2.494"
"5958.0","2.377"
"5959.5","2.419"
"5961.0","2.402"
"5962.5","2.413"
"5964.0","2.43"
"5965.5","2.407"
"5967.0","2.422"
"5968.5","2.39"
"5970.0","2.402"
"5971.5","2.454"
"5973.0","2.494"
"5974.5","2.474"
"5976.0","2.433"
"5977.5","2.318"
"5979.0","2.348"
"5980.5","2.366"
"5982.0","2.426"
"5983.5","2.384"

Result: 5.1 angstrom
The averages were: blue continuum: 2.41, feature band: 2.24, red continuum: 2.4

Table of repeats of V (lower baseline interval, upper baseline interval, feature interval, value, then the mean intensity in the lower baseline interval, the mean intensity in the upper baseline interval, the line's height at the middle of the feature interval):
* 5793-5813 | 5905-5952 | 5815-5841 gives -0.30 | 2.41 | 2.4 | 2.4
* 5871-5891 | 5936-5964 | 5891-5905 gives 3.36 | 2.3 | 2.41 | 2.33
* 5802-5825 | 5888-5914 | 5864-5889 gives -3.13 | 2.43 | 1.98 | 2.11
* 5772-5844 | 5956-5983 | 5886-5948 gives 4.86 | 2.4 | 2.41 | 2.41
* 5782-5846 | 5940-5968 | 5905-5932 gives 0.14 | 2.41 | 2.41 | 2.41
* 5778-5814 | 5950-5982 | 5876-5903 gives 4.53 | 2.38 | 2.4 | 2.39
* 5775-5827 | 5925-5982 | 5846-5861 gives 0.16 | 2.39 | 2.4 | 2.39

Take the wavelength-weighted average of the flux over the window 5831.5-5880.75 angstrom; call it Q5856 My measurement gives 2.41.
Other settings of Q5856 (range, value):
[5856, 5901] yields 2.14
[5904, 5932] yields 2.39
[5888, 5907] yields 1.83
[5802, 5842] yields 2.44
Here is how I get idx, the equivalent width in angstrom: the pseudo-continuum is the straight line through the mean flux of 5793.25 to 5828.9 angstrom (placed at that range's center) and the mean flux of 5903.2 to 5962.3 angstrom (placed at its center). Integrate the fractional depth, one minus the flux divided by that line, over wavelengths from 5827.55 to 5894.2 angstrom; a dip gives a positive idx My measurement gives 2.5 angstrom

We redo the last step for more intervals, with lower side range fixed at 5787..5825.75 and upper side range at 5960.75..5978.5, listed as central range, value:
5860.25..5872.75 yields 0.3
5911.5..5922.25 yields 0.2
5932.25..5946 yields 0.1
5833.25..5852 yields -0.4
